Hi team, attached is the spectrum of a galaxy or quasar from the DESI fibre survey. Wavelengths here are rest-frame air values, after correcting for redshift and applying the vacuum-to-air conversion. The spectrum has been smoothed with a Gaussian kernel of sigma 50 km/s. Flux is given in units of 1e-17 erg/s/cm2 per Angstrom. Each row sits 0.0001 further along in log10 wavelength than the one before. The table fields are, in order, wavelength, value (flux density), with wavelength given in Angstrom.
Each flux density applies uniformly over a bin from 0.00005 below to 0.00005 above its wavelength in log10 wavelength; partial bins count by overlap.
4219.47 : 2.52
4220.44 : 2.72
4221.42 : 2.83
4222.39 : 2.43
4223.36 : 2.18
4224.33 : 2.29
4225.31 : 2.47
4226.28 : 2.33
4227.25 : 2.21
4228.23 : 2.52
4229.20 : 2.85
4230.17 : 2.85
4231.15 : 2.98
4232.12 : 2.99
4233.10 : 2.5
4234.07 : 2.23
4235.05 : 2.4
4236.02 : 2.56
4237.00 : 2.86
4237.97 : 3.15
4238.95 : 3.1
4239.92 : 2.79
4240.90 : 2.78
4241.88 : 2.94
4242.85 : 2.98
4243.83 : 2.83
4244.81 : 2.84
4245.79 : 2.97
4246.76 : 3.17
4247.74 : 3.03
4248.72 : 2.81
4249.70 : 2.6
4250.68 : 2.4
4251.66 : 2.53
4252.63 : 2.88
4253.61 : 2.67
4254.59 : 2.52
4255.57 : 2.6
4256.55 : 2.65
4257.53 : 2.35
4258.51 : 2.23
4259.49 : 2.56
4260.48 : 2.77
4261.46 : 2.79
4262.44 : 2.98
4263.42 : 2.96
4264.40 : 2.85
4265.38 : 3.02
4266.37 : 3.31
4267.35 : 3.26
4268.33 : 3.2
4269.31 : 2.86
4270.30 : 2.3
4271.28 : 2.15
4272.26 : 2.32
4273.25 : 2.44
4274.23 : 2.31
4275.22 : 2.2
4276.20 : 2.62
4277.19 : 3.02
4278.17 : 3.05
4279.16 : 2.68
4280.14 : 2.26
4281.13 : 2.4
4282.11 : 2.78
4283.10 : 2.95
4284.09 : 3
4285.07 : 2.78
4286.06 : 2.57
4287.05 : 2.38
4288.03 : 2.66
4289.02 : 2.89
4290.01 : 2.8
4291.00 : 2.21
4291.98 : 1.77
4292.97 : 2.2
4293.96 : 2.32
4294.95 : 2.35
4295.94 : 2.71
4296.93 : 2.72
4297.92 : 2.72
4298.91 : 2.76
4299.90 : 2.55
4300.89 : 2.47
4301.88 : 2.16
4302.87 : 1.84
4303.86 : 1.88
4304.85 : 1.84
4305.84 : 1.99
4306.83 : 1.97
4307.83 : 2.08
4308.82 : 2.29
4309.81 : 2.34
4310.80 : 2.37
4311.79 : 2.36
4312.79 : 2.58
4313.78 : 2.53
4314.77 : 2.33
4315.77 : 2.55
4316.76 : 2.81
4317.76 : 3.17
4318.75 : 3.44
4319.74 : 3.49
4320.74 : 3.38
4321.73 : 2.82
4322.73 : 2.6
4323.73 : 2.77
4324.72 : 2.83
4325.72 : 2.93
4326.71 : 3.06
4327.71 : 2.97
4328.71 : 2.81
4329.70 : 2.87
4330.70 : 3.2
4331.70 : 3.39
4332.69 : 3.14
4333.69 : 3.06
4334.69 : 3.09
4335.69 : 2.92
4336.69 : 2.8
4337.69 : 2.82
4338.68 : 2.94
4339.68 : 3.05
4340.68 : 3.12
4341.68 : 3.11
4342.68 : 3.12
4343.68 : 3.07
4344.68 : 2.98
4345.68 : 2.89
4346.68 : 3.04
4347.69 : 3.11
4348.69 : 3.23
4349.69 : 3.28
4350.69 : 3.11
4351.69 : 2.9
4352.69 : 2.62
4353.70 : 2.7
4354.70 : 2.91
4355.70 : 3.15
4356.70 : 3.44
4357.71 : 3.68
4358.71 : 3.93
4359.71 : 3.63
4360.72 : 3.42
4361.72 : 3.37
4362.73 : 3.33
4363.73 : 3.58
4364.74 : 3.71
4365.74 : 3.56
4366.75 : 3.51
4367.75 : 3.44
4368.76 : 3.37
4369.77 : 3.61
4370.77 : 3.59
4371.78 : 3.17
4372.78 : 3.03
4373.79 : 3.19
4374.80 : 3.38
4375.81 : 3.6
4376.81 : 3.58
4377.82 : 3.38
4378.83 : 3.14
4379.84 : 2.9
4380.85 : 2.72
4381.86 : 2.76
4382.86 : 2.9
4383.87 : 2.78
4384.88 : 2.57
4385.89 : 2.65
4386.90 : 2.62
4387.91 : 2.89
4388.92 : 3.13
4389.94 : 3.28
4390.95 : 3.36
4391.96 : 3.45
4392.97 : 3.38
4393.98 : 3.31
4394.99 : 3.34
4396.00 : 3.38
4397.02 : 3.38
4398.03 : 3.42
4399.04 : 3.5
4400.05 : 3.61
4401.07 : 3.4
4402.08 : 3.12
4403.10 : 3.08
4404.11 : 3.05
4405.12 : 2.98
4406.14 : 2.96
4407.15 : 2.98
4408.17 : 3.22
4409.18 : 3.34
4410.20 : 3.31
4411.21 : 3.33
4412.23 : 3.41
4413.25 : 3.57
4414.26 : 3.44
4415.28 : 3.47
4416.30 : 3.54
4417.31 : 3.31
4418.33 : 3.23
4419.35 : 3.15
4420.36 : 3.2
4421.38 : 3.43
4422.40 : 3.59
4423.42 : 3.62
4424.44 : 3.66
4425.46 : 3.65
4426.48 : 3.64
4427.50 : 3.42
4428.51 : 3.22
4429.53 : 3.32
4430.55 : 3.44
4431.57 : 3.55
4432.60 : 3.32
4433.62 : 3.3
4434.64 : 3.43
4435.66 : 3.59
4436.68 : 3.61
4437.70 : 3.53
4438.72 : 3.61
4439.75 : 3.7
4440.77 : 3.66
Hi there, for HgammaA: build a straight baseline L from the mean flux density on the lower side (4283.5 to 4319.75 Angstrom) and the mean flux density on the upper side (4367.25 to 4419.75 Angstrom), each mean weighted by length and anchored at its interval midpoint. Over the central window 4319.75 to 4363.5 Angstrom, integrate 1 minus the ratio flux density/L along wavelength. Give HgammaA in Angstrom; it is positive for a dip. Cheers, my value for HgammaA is -4.6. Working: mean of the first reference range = 2.47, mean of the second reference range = 3.23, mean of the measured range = 3.09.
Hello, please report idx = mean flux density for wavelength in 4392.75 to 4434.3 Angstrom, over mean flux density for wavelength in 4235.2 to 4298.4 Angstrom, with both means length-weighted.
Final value 1.2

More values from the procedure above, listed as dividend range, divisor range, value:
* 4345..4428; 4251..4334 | 1.24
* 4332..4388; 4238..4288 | 1.16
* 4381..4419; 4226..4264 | 1.17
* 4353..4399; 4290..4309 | 1.44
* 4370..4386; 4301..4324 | 1.24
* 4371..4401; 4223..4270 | 1.16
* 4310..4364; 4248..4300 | 1.15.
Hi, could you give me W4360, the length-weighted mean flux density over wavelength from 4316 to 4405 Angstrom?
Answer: 3.16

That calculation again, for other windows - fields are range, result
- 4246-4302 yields 2.64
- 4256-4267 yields 2.77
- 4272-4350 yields 2.7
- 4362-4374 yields 3.43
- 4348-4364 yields 3.26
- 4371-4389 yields 3.03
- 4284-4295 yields 2.48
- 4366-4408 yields 3.19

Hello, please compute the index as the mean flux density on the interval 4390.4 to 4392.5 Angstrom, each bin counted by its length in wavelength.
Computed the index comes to 3.41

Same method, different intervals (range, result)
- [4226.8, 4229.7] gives 2.53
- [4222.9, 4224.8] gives 2.24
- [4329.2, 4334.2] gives 3.13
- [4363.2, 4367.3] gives 3.59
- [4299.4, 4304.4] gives 2.18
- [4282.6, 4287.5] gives 2.74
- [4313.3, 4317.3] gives 2.56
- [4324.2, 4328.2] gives 2.95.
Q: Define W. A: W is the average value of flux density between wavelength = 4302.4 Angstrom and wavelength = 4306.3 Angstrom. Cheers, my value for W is 1.89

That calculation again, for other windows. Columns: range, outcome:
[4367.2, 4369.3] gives 3.41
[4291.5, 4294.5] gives 2.1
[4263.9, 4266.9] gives 3.06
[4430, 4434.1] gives 3.4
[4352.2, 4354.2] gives 2.65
